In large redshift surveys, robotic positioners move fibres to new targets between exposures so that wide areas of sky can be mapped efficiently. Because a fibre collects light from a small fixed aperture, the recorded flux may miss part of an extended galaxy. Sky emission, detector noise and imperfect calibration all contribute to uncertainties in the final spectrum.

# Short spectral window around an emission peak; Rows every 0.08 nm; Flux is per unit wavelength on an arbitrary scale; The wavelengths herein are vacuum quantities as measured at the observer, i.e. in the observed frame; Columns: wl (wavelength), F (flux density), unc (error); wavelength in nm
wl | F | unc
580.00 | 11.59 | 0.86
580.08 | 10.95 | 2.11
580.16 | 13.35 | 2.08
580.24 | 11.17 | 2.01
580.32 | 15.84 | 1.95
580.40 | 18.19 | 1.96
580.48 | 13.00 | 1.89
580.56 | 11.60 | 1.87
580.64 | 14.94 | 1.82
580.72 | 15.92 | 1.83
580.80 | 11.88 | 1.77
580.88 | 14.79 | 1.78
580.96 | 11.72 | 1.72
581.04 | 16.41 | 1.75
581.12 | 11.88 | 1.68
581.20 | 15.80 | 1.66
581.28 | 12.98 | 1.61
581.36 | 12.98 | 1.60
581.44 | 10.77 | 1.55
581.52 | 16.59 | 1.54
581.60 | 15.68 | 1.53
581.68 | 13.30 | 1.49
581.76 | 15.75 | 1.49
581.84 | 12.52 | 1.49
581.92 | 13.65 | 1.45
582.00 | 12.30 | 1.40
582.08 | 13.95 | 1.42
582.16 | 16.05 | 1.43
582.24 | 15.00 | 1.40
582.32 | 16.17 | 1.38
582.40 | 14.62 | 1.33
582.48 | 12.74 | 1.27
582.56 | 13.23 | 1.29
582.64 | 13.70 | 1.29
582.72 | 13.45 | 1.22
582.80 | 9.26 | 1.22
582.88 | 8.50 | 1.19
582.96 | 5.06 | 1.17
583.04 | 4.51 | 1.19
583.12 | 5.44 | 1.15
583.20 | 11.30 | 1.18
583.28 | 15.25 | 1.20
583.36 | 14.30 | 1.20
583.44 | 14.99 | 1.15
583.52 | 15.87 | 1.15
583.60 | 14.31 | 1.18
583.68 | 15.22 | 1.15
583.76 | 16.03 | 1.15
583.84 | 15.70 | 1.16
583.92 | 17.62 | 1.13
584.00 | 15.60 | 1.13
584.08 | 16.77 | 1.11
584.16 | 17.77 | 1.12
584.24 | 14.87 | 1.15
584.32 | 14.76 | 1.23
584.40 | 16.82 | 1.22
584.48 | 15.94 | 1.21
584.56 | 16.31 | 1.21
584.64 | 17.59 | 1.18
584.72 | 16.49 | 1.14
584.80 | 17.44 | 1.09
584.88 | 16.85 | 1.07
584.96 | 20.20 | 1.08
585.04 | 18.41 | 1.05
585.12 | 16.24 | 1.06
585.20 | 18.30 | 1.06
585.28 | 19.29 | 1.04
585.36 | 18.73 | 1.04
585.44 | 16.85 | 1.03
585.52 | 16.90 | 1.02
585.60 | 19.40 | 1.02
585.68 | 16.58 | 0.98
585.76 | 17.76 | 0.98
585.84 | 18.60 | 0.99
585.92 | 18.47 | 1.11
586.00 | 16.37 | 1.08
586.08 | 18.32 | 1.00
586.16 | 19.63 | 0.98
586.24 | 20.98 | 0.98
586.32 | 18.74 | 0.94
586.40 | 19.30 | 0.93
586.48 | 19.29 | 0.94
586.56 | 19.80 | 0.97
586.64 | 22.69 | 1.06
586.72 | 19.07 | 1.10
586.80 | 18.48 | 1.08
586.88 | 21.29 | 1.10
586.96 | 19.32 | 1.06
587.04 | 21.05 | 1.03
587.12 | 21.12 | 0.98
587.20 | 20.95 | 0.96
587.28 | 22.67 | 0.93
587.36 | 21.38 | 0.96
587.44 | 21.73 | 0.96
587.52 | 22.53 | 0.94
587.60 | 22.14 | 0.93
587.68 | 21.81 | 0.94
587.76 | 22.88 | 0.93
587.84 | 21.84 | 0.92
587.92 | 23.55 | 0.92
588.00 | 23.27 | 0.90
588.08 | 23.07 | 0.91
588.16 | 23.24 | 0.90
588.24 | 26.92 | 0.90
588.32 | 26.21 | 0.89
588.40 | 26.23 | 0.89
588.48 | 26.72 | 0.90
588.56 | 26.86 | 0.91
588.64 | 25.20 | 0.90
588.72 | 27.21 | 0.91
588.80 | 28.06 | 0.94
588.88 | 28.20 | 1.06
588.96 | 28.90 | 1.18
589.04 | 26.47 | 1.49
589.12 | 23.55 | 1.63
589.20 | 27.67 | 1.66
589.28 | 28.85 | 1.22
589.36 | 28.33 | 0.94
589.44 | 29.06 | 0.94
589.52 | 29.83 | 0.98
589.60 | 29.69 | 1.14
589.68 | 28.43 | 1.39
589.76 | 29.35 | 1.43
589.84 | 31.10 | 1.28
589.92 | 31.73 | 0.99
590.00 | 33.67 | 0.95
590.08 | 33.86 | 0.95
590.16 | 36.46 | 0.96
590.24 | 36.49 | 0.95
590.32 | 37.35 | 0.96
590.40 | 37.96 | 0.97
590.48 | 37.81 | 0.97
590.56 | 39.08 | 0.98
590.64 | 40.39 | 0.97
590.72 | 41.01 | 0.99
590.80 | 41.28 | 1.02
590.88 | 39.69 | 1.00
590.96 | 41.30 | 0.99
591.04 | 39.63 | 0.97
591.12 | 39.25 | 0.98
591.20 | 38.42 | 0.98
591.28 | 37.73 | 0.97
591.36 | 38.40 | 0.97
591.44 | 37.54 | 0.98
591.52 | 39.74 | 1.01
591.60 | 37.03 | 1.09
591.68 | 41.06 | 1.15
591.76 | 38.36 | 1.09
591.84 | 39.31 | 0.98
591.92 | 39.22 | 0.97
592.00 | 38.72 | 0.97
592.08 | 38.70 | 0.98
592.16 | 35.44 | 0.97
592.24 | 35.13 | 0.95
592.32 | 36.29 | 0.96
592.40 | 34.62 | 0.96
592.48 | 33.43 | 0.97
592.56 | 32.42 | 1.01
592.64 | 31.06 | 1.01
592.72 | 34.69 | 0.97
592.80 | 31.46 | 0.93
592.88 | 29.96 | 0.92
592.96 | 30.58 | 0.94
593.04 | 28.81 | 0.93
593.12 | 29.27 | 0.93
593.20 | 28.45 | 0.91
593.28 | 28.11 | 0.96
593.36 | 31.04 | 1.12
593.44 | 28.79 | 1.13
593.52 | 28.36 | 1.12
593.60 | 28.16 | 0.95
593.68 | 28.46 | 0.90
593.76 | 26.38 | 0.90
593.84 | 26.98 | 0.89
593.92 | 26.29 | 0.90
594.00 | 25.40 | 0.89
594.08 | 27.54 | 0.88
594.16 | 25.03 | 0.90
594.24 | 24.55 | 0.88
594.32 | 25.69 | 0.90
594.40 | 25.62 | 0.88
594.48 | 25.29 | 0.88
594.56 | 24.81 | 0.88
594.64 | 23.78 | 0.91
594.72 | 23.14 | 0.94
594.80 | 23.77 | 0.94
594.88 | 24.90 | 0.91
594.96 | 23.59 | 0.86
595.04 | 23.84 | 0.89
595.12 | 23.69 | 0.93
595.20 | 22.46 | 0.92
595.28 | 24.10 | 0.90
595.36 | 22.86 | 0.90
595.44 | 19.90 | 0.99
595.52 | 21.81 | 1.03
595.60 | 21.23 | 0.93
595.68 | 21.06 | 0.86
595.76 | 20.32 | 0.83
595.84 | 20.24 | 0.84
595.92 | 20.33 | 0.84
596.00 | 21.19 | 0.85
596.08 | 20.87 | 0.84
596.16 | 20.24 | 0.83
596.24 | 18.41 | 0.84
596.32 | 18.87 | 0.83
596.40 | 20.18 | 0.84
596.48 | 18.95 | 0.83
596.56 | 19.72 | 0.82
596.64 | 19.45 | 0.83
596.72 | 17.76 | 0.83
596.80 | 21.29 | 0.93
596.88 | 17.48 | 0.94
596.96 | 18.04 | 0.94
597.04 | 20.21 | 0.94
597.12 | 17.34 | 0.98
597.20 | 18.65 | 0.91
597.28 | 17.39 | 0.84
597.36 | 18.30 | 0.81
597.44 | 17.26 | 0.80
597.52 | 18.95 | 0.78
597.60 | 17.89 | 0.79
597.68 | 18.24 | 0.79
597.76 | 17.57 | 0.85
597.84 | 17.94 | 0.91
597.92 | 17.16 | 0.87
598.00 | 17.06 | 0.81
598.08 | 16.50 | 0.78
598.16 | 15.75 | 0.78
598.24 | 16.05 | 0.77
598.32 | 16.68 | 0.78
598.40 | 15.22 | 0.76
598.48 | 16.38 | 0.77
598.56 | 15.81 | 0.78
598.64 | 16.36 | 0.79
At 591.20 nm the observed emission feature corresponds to C IV 1549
